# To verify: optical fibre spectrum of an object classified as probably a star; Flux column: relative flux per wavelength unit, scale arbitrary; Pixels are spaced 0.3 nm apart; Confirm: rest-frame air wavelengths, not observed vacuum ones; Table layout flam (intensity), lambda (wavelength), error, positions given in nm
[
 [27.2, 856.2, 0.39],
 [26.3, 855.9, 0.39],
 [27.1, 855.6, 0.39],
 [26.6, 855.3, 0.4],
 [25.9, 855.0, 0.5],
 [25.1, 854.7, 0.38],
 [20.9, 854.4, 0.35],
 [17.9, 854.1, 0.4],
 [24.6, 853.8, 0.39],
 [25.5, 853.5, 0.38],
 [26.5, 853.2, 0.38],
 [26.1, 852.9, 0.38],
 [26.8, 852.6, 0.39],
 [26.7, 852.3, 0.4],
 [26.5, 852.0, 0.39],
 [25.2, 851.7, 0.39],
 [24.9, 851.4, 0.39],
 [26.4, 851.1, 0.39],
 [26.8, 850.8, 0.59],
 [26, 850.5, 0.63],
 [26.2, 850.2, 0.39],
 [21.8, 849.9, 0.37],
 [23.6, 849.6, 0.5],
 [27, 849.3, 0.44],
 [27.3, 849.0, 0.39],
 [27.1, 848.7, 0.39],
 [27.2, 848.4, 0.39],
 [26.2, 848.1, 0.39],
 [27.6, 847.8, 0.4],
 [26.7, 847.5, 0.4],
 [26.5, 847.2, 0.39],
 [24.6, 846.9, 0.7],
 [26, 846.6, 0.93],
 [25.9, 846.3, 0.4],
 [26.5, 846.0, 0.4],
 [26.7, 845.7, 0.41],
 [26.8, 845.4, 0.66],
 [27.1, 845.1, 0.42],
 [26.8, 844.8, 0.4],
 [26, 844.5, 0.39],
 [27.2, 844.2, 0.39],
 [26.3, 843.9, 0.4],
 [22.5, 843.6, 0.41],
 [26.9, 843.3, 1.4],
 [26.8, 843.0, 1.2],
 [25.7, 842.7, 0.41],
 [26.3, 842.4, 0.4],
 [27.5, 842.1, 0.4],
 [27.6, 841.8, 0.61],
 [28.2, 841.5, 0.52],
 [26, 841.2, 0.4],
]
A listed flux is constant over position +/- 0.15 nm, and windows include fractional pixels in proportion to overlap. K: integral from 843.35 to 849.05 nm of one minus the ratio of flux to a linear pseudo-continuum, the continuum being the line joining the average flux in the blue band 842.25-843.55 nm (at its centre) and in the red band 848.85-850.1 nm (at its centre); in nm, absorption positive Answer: -0.18 nm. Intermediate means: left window 26.1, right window 25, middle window 26.4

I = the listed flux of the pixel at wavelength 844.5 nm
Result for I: 26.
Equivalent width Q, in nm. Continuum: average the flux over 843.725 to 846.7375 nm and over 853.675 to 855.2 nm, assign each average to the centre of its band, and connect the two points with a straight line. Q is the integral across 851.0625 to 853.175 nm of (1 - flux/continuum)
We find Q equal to -0.198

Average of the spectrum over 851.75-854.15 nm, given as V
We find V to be 25.4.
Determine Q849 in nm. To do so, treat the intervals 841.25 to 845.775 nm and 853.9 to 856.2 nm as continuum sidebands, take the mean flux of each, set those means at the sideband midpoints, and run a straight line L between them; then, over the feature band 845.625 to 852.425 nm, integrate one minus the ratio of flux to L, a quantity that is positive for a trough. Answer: -0.13 nm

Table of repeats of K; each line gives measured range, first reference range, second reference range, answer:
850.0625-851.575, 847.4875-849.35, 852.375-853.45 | 0.037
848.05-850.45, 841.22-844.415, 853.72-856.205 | -0.036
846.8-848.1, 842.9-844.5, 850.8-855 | -0.044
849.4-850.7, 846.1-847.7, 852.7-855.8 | 0.043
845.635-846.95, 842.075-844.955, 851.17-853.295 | 0.007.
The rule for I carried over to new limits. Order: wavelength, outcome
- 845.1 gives 27.1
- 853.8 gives 24.6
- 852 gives 26.5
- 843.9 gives 26.3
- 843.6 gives 22.5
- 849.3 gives 27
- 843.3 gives 26.9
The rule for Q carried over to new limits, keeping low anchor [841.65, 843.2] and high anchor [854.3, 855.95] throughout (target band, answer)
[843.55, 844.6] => 0.03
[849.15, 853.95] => 0.02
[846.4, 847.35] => 0.02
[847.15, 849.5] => -0.07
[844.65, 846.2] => -0.02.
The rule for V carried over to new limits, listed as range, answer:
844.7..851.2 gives 26.2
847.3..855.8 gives 25.6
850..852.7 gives 26.1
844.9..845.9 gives 26.8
